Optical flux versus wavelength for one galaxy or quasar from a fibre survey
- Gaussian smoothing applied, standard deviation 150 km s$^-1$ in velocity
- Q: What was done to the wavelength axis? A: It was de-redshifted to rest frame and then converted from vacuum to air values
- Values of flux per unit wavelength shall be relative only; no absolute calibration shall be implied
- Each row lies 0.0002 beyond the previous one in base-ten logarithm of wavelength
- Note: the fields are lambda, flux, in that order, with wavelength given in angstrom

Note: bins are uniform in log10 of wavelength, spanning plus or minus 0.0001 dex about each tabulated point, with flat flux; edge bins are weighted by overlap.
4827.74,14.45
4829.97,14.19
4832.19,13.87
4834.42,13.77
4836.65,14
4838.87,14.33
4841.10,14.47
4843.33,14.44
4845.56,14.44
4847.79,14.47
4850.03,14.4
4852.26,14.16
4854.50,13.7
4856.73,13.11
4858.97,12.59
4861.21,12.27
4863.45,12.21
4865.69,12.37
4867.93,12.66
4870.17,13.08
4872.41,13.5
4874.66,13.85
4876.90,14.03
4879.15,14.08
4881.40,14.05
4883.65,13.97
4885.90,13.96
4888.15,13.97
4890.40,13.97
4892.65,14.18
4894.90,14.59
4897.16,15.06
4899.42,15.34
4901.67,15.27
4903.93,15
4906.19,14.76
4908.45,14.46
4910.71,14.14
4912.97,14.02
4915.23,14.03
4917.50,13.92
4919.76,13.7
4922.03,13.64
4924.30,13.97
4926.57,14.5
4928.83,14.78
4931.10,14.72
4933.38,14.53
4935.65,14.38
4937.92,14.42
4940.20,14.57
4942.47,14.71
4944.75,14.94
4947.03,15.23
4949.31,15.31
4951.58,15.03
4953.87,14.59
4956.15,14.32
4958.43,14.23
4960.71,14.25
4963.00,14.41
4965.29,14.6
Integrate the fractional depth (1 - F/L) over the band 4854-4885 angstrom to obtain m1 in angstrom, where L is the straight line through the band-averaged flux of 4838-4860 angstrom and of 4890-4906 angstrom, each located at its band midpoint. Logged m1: 2.4 angstrom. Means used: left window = 14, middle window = 13.2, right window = 14.8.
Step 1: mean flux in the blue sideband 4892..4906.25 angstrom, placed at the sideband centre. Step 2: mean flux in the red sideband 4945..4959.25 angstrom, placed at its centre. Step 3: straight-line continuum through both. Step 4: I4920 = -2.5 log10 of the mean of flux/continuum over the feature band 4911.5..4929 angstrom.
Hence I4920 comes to 0.06 mag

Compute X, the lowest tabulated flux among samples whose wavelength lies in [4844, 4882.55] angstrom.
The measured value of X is 12.21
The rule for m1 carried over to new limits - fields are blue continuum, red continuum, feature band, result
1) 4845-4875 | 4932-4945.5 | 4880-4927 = -1.0 angstrom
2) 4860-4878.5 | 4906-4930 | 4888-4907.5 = -1.5 angstrom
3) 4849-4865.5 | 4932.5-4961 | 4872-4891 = -0.5 angstrom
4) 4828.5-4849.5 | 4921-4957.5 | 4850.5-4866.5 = 1.5 angstrom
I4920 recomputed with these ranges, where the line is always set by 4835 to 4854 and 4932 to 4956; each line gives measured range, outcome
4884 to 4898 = 0.02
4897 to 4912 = -0.02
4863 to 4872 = 0.14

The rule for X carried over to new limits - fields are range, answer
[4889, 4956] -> 13.64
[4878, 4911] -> 13.96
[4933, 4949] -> 14.38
